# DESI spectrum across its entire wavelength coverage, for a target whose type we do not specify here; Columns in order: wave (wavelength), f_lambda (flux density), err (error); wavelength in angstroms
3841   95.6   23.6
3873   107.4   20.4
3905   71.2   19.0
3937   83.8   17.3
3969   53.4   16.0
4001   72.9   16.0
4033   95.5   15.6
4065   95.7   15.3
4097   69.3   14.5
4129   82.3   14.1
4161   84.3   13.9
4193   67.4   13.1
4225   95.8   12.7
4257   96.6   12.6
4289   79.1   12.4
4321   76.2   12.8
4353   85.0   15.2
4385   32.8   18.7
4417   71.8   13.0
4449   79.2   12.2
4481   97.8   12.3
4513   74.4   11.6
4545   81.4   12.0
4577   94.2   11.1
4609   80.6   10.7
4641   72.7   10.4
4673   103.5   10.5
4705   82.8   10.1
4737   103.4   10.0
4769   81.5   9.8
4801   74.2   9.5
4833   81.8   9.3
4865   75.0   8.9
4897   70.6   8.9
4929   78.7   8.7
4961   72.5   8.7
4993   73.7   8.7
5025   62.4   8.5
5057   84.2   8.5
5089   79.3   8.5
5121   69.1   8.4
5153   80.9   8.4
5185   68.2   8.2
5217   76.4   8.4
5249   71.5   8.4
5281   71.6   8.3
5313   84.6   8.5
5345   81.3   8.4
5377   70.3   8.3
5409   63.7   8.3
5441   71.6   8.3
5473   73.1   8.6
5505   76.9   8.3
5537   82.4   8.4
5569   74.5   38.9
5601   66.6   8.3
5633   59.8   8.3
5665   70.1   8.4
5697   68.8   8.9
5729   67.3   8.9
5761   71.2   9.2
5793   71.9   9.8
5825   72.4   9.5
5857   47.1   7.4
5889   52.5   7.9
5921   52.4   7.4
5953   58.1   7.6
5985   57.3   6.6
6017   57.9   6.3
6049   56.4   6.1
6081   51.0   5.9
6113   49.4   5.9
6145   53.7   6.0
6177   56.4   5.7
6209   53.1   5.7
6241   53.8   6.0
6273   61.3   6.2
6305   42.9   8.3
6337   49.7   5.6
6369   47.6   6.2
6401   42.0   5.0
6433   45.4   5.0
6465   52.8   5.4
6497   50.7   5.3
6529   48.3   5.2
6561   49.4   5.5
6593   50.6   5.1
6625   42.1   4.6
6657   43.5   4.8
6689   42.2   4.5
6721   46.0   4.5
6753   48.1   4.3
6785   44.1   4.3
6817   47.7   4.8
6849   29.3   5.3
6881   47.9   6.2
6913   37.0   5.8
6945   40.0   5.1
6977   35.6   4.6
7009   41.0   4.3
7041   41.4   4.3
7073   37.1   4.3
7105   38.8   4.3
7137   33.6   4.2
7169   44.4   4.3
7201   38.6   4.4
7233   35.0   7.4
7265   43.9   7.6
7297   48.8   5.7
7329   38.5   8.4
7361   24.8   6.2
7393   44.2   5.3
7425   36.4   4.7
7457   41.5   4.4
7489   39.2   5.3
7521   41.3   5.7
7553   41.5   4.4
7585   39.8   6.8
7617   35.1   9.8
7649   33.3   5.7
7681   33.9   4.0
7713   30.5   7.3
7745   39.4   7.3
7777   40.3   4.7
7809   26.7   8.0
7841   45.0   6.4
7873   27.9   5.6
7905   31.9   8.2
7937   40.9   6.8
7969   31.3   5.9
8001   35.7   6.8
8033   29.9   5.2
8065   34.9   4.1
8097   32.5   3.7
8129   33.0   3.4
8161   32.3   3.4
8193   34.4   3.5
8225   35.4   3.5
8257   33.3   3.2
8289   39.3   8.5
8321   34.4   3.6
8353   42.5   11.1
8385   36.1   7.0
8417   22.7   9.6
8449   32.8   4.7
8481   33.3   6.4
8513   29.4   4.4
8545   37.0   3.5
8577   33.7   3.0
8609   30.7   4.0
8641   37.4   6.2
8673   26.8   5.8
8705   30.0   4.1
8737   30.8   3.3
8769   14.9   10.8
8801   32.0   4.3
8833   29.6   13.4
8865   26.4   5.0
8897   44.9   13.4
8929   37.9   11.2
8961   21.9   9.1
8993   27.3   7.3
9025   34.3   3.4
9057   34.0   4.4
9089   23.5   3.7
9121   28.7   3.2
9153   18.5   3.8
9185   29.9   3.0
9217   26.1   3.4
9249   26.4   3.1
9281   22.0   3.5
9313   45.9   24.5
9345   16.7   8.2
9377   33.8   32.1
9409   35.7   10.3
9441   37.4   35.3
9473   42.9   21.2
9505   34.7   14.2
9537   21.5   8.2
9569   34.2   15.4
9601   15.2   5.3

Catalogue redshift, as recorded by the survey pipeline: 0.64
